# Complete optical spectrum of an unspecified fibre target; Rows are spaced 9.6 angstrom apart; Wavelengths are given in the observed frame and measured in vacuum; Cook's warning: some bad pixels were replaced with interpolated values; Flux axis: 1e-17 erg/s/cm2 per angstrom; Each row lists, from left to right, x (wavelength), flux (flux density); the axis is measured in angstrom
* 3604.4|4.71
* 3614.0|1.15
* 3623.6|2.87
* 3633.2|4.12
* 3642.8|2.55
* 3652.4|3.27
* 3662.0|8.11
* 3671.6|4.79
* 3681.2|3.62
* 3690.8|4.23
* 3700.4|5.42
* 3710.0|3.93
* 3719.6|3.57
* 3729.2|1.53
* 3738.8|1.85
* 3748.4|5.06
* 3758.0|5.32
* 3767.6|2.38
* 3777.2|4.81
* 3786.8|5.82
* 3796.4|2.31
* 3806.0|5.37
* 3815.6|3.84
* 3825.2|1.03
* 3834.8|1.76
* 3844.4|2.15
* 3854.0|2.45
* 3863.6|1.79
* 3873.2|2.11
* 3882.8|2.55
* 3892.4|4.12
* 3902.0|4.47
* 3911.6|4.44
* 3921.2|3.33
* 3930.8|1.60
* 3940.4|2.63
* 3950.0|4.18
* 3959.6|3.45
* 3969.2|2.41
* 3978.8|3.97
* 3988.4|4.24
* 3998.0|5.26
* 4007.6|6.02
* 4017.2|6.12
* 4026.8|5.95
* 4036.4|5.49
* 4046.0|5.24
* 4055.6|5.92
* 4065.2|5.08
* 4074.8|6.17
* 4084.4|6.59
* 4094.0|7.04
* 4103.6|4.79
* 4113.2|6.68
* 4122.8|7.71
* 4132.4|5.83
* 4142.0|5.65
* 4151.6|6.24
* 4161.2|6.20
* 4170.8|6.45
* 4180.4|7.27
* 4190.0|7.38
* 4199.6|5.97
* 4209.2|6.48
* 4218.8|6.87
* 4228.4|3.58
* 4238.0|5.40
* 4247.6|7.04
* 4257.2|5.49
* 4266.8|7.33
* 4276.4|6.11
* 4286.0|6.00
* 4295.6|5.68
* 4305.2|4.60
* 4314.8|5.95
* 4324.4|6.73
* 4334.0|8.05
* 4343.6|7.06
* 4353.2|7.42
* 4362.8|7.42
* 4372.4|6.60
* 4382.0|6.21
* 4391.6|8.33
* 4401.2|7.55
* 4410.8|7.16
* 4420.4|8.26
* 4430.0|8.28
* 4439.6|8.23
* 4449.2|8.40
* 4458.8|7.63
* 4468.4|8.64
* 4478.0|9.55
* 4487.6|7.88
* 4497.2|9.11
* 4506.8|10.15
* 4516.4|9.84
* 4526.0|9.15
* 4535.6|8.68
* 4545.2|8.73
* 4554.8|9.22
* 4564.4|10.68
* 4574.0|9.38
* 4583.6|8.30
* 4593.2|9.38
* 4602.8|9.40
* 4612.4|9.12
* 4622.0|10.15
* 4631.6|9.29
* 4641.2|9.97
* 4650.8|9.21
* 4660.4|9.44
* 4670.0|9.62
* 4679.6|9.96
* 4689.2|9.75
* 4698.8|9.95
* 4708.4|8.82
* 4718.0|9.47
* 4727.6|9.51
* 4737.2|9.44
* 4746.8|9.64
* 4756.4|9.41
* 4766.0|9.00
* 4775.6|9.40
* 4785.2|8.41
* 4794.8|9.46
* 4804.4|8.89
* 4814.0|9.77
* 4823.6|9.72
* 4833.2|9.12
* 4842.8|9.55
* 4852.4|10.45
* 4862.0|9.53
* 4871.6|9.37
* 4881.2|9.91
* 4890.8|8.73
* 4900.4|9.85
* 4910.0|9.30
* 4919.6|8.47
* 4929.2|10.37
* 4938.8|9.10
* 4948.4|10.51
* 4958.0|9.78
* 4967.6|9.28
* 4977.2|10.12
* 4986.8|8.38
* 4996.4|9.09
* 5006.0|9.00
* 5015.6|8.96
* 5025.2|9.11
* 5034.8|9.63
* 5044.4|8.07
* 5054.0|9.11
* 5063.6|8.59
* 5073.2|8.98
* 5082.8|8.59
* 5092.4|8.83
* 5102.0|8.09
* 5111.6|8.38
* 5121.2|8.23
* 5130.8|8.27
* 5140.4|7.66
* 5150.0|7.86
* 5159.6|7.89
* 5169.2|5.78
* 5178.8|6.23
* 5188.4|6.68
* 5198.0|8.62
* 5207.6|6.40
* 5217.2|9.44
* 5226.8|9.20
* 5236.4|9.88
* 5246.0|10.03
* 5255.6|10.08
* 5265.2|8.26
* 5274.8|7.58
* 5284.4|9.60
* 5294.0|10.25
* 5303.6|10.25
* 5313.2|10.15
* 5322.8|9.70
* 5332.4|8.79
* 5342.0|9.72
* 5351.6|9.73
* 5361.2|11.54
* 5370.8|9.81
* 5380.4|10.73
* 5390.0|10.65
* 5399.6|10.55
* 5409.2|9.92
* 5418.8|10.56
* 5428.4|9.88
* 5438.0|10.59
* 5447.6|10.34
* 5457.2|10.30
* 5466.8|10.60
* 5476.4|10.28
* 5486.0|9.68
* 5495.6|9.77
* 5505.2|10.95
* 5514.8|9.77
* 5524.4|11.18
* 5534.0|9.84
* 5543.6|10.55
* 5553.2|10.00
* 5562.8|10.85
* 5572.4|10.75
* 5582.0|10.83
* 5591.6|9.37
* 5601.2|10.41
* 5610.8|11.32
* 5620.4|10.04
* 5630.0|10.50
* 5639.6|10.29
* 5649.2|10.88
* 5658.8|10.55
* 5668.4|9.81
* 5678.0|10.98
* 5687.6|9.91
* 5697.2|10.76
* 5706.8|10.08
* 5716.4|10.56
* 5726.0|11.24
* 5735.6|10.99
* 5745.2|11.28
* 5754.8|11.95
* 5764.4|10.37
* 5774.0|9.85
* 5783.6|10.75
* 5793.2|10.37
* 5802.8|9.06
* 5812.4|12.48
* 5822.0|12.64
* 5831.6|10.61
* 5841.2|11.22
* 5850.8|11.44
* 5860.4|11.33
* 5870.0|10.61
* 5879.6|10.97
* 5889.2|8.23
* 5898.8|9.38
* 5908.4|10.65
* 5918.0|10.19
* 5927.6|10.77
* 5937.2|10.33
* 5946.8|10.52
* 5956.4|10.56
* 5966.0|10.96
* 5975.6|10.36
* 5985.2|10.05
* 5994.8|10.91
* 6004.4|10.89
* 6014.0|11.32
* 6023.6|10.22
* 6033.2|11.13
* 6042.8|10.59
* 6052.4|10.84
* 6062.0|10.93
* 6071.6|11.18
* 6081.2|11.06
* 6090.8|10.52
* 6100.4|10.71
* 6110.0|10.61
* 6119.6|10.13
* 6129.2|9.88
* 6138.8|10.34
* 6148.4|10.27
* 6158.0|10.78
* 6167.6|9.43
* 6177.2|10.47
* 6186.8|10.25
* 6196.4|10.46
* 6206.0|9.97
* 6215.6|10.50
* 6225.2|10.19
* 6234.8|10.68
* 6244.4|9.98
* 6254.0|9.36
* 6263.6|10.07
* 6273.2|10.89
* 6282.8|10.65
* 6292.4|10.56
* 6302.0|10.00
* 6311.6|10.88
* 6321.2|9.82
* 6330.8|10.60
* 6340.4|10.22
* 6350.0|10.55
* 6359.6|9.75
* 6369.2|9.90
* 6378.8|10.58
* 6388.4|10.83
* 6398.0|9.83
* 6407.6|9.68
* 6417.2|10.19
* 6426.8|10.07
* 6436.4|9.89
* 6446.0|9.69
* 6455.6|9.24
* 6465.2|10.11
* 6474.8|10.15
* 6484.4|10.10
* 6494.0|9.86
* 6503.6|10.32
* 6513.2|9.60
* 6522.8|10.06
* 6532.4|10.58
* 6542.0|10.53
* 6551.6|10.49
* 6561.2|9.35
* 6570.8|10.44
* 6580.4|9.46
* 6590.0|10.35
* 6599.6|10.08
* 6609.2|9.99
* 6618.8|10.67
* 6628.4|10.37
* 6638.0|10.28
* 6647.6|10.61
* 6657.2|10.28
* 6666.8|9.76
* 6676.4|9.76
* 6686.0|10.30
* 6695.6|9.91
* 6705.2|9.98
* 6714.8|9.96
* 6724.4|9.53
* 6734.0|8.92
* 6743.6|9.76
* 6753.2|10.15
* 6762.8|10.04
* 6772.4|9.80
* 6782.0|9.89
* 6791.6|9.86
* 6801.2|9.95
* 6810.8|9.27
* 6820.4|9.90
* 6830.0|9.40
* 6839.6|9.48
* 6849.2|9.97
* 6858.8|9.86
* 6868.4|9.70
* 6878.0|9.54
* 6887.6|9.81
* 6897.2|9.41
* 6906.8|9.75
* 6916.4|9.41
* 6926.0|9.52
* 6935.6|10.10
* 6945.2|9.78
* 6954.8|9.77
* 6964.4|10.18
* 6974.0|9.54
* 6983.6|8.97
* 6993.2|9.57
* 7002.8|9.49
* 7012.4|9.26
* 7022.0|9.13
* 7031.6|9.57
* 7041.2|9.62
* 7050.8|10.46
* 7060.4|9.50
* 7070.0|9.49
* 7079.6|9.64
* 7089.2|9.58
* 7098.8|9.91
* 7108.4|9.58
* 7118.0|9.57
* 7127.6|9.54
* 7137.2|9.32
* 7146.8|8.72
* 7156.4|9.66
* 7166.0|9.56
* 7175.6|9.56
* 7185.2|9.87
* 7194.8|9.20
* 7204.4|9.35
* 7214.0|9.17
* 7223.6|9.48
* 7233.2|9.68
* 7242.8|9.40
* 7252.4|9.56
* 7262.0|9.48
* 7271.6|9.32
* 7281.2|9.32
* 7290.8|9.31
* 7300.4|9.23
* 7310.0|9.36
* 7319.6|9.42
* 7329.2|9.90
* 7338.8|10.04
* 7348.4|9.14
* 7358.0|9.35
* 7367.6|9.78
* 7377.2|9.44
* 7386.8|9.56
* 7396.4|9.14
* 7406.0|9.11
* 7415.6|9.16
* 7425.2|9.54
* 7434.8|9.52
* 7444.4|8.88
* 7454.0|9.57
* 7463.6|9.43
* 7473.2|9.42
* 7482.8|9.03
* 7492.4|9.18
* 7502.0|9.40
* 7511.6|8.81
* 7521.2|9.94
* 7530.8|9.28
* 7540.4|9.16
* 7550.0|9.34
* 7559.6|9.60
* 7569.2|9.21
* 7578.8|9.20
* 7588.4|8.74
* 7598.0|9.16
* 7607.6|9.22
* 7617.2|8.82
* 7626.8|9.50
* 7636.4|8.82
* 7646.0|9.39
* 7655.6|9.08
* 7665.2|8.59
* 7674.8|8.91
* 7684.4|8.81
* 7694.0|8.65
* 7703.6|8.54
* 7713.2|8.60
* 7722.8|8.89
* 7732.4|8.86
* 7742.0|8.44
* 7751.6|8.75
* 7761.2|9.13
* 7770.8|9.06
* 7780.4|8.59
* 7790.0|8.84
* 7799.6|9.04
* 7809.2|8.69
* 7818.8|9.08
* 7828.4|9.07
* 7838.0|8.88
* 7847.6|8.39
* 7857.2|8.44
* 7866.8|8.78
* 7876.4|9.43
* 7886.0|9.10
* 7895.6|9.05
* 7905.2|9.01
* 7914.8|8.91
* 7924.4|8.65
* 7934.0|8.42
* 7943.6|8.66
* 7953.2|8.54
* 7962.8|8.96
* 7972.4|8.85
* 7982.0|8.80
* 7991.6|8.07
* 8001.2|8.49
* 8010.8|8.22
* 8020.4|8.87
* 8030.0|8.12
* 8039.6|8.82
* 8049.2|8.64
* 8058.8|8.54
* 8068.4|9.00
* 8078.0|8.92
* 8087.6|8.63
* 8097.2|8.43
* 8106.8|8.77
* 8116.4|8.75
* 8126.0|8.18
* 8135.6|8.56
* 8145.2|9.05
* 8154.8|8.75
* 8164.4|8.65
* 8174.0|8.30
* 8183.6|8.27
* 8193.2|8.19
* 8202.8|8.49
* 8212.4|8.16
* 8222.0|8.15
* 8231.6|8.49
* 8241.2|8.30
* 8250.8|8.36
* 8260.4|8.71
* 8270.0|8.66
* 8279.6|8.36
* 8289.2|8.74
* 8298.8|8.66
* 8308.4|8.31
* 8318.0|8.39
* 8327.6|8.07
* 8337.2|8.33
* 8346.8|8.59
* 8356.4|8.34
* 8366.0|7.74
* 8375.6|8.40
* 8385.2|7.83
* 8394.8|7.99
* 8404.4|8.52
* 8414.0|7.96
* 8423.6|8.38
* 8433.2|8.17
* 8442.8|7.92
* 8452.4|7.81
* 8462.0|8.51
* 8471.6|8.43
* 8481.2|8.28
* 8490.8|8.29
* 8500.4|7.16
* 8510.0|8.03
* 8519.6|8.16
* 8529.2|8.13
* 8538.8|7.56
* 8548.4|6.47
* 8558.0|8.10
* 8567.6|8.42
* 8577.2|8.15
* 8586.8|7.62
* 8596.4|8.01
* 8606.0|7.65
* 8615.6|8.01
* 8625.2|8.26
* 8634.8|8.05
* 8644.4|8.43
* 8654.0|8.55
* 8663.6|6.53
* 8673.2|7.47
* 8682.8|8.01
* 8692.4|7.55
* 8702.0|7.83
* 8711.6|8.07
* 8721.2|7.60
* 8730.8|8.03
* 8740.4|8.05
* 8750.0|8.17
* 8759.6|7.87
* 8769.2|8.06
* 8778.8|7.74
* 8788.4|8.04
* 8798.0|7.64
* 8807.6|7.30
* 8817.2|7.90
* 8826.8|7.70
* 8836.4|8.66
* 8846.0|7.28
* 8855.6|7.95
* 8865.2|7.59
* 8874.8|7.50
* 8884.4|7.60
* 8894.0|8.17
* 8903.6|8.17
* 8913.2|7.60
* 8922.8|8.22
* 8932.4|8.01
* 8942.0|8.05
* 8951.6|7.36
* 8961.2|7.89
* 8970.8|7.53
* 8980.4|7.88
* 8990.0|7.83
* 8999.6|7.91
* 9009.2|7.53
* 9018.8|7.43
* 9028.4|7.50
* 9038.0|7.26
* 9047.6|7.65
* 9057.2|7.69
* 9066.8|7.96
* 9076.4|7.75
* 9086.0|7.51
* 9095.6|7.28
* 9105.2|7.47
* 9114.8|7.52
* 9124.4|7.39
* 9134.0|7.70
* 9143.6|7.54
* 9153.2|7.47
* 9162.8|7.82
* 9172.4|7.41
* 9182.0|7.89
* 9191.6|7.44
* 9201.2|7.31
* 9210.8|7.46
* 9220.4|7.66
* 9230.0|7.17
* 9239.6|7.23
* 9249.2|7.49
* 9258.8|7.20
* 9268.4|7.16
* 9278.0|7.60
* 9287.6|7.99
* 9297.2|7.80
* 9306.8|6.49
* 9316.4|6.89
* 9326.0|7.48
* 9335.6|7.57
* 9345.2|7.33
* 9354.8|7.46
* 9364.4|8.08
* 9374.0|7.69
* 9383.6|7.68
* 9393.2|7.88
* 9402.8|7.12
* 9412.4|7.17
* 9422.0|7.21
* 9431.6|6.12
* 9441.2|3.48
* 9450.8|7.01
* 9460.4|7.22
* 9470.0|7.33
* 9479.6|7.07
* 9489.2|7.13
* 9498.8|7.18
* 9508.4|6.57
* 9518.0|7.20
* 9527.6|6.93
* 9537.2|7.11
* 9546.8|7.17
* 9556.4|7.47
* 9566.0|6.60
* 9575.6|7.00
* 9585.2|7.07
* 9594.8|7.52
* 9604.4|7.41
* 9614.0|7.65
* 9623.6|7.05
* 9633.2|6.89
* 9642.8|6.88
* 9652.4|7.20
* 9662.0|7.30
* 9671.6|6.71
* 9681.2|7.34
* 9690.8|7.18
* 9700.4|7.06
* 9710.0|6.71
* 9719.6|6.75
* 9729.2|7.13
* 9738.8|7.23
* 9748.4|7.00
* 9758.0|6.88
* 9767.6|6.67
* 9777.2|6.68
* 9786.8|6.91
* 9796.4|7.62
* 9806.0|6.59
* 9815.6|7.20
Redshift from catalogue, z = 0.000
